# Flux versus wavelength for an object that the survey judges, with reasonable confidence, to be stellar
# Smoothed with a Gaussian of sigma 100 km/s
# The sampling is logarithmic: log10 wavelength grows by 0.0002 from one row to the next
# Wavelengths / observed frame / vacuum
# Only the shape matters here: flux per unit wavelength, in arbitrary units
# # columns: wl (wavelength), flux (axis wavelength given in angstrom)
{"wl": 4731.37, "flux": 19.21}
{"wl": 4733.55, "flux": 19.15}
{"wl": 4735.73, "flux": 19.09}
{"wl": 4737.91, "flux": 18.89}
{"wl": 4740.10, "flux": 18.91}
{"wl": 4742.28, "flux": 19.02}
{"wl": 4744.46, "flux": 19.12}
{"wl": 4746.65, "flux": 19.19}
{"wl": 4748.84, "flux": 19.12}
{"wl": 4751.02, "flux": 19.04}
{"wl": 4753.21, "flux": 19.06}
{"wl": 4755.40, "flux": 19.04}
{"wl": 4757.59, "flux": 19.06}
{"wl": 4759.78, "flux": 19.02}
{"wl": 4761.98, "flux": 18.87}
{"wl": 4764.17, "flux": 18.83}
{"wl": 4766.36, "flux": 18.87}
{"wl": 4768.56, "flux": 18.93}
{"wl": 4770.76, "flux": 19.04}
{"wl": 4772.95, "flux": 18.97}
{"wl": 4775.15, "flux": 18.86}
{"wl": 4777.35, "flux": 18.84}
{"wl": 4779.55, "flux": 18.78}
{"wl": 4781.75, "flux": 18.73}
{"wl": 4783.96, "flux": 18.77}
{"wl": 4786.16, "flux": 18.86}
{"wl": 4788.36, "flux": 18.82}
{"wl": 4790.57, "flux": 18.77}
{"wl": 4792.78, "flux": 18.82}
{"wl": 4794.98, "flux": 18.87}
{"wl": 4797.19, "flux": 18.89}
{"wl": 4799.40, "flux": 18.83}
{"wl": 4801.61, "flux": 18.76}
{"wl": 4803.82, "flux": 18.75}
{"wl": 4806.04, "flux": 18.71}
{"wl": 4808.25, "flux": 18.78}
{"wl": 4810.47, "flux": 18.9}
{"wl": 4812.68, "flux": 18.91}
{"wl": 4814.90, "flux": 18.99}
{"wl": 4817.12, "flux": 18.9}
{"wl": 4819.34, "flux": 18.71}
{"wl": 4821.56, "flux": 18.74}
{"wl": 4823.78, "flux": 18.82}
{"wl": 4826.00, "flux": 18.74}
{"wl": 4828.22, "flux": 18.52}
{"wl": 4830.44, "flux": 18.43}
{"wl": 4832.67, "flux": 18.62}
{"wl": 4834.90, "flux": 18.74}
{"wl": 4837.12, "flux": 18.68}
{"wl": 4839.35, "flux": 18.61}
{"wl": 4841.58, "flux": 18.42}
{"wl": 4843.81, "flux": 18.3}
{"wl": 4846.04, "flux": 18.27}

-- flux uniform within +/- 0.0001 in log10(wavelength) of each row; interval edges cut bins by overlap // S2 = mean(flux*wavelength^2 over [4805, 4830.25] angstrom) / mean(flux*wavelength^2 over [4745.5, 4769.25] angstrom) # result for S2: 1.01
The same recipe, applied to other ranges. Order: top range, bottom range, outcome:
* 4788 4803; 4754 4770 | 1.01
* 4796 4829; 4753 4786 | 1.01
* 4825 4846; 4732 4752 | 1.01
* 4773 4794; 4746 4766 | 1.00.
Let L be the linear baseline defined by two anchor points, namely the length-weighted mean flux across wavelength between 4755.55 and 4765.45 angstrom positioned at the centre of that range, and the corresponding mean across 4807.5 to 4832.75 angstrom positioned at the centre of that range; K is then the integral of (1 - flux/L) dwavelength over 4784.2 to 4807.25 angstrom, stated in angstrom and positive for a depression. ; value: 0.0 angstrom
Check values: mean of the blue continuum 19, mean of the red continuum 18.8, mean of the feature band 18.8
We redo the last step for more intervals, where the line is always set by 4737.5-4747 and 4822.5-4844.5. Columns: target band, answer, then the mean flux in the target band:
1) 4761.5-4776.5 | 0.0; 18.9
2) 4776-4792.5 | 0.0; 18.8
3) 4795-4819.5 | -0.2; 18.8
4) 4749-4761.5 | -0.1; 19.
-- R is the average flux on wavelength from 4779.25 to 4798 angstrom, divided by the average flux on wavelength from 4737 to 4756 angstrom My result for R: 0.99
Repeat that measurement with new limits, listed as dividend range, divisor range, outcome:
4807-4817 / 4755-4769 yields 1.00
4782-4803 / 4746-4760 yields 0.99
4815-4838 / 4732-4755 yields 0.98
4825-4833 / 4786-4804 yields 0.99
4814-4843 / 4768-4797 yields 0.99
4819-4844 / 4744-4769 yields 0.98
